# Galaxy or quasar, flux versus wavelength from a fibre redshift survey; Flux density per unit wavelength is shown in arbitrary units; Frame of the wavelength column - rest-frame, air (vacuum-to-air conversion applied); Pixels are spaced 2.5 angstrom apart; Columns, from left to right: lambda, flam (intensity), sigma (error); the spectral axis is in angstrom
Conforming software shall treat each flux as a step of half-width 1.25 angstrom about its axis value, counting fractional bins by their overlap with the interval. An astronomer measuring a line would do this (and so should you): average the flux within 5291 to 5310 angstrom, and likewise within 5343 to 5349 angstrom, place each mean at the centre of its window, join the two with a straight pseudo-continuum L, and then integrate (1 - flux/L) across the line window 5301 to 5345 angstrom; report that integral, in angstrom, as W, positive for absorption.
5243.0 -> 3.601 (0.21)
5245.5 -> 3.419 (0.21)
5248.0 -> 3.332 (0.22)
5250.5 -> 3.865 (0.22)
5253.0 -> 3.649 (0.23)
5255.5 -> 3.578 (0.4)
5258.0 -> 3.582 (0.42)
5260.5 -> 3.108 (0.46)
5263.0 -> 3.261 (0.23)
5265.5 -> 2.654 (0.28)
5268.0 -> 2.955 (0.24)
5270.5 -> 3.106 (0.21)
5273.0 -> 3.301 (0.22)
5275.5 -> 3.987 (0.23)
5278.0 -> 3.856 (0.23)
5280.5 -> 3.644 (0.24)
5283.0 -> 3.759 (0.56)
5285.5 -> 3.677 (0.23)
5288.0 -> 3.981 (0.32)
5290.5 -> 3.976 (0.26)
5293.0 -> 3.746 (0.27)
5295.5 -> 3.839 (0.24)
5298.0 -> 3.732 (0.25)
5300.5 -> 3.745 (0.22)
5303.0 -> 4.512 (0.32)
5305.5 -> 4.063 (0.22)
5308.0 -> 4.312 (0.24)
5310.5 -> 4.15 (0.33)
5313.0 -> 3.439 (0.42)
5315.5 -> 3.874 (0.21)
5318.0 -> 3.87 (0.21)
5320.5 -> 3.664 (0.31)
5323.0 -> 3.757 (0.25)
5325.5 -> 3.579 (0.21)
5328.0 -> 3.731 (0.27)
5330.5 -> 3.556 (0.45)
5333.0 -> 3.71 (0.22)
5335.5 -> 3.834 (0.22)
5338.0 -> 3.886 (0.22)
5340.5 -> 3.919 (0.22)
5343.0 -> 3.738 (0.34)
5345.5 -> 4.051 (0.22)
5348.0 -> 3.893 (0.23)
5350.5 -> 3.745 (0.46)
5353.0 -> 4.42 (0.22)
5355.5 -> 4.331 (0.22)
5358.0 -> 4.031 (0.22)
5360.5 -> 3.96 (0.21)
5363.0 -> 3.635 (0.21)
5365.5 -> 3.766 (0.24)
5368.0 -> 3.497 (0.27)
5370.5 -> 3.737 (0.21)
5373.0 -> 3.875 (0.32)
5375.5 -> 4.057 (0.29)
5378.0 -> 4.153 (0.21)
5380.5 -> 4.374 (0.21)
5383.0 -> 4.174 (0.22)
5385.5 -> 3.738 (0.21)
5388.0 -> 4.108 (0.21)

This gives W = 1.1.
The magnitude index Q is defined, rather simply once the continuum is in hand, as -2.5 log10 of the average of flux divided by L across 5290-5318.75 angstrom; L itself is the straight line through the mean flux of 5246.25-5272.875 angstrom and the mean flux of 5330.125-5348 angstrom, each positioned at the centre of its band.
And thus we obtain -0.10 mag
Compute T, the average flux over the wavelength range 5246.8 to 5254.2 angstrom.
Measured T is 3.62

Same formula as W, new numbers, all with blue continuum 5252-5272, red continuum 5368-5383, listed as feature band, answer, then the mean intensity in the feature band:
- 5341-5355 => -0.61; 3.99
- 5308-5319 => -0.94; 3.89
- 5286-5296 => -1.29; 3.87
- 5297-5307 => -1.49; 4.03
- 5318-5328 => -0.14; 3.7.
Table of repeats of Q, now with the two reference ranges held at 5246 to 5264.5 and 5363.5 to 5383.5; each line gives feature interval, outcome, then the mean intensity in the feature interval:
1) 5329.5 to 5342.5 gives 0.00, 3.78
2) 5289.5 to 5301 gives -0.05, 3.81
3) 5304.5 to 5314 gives -0.09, 4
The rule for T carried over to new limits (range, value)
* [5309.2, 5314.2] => 3.8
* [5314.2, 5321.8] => 3.8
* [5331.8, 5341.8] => 3.84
